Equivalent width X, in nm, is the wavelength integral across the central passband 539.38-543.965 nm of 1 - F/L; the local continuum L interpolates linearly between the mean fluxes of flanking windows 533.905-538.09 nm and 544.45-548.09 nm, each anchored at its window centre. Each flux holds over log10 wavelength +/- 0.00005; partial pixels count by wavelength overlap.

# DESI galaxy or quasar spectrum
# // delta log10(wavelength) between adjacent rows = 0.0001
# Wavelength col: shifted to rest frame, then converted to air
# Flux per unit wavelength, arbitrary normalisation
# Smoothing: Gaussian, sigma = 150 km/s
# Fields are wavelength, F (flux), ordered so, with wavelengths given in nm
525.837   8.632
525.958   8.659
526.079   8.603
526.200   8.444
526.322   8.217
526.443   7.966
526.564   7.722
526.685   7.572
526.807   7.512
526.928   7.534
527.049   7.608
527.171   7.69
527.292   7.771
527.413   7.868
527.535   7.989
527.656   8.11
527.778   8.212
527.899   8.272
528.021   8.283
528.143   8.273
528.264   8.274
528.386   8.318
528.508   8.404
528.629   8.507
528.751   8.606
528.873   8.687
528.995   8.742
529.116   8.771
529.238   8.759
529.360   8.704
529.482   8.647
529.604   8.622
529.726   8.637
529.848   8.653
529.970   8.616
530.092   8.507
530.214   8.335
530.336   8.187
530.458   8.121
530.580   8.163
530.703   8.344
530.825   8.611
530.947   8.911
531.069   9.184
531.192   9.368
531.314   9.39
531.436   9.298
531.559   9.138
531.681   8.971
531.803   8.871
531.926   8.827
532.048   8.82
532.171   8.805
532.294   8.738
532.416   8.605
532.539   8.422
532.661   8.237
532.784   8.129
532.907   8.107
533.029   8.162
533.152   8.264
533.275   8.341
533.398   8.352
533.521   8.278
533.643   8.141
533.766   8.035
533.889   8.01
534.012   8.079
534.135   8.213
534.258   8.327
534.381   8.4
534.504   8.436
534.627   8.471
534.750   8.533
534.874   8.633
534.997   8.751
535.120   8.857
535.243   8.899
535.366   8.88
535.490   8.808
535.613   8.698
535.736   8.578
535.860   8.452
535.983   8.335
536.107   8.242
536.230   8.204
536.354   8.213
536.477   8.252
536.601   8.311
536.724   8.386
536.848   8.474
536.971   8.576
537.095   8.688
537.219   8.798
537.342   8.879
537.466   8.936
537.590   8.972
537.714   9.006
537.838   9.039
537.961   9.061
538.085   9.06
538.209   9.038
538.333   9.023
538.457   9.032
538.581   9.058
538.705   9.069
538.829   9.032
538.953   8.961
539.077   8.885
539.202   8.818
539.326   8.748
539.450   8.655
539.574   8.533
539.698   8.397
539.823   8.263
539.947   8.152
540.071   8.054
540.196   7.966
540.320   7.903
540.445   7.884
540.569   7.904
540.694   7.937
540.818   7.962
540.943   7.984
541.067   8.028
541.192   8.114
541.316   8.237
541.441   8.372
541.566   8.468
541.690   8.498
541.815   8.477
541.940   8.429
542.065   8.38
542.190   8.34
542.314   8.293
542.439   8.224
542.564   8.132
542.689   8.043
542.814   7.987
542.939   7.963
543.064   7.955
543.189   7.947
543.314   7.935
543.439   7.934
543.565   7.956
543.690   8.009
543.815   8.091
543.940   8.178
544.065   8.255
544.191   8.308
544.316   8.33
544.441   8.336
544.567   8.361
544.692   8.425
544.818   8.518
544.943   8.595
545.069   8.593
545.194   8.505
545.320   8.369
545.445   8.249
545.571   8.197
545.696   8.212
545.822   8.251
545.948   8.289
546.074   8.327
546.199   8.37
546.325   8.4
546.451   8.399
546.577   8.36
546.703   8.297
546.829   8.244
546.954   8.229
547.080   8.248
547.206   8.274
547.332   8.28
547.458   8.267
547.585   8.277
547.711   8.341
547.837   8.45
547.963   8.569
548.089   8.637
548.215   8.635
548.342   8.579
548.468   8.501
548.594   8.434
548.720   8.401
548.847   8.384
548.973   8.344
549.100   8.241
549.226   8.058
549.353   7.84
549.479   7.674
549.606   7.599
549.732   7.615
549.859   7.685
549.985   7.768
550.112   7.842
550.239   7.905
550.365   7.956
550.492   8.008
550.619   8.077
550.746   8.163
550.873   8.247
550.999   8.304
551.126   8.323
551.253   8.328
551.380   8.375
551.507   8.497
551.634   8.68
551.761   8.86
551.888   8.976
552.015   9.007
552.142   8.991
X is 0.17 nm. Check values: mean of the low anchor 8.59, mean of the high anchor 8.36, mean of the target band 8.15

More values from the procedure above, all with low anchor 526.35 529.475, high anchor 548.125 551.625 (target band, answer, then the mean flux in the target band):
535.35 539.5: -0.29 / 8.74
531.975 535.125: -0.08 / 8.38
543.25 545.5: -0.03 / 8.27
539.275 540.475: -0.01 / 8.26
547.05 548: -0.02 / 8.33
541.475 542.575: -0.03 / 8.37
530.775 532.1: -0.14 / 9.05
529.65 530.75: -0.03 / 8.4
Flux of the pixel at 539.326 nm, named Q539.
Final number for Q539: 8.748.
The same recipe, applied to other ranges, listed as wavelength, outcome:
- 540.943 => 7.984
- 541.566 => 8.468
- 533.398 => 8.352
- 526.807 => 7.512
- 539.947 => 8.152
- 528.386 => 8.318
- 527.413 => 7.868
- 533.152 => 8.264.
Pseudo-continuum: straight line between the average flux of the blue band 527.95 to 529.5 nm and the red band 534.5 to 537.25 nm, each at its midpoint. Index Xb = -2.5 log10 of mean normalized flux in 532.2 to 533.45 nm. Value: 0.02 mag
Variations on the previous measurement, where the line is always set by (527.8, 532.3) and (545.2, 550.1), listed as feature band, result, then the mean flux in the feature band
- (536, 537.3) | 0.01 mag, 8.42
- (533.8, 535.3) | 0.01 mag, 8.46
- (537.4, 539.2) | -0.07 mag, 9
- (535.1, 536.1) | -0.02 mag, 8.65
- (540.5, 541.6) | 0.04 mag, 8.1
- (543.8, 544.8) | 0.00 mag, 8.3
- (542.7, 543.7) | 0.05 mag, 7.96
